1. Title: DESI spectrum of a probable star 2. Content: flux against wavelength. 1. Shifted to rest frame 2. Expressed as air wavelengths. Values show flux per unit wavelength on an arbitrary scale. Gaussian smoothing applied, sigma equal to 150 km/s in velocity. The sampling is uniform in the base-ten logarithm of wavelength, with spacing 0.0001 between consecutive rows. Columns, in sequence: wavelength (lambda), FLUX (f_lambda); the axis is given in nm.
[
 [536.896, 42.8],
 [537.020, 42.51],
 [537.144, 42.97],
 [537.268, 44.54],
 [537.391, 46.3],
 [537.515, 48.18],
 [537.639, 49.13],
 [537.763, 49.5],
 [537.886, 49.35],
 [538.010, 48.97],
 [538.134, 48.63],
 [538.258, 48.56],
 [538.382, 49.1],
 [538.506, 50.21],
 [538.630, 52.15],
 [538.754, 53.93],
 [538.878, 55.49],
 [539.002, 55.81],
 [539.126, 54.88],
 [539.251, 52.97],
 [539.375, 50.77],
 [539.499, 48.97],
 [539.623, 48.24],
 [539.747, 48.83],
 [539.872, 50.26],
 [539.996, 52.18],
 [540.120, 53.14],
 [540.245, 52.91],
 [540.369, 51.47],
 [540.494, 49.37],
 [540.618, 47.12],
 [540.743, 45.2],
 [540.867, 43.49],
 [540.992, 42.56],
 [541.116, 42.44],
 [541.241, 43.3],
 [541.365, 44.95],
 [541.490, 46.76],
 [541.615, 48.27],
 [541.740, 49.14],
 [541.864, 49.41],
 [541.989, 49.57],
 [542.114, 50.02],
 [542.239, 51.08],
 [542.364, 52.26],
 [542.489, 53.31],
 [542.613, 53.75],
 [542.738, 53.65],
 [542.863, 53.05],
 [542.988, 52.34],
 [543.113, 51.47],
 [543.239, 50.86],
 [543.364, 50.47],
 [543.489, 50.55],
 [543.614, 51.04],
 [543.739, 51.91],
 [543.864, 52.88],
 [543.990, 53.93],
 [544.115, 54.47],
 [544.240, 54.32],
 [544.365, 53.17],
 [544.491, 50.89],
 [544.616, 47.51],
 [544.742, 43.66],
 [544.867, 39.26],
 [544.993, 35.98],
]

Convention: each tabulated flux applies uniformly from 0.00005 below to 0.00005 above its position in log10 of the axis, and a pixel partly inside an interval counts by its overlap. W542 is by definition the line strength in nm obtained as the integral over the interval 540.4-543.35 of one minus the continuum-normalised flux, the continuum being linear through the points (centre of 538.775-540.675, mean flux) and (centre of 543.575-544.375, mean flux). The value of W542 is 0.20 nm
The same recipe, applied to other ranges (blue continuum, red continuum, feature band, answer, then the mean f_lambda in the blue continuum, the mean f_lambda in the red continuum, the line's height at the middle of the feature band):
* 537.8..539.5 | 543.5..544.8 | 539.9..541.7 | 0.140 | 51.5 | 51.4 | 51.4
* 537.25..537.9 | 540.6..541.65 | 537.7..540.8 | -0.286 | 48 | 44.7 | 46.5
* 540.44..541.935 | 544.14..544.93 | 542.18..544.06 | -0.189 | 46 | 48.4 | 47.4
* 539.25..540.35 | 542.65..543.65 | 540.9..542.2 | 0.118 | 50.9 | 51.7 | 51.3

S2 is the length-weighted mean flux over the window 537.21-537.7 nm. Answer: 47.1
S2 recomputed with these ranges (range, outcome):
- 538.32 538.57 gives 49.7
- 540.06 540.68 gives 50.8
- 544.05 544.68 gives 52.1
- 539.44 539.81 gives 48.7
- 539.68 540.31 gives 51.4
